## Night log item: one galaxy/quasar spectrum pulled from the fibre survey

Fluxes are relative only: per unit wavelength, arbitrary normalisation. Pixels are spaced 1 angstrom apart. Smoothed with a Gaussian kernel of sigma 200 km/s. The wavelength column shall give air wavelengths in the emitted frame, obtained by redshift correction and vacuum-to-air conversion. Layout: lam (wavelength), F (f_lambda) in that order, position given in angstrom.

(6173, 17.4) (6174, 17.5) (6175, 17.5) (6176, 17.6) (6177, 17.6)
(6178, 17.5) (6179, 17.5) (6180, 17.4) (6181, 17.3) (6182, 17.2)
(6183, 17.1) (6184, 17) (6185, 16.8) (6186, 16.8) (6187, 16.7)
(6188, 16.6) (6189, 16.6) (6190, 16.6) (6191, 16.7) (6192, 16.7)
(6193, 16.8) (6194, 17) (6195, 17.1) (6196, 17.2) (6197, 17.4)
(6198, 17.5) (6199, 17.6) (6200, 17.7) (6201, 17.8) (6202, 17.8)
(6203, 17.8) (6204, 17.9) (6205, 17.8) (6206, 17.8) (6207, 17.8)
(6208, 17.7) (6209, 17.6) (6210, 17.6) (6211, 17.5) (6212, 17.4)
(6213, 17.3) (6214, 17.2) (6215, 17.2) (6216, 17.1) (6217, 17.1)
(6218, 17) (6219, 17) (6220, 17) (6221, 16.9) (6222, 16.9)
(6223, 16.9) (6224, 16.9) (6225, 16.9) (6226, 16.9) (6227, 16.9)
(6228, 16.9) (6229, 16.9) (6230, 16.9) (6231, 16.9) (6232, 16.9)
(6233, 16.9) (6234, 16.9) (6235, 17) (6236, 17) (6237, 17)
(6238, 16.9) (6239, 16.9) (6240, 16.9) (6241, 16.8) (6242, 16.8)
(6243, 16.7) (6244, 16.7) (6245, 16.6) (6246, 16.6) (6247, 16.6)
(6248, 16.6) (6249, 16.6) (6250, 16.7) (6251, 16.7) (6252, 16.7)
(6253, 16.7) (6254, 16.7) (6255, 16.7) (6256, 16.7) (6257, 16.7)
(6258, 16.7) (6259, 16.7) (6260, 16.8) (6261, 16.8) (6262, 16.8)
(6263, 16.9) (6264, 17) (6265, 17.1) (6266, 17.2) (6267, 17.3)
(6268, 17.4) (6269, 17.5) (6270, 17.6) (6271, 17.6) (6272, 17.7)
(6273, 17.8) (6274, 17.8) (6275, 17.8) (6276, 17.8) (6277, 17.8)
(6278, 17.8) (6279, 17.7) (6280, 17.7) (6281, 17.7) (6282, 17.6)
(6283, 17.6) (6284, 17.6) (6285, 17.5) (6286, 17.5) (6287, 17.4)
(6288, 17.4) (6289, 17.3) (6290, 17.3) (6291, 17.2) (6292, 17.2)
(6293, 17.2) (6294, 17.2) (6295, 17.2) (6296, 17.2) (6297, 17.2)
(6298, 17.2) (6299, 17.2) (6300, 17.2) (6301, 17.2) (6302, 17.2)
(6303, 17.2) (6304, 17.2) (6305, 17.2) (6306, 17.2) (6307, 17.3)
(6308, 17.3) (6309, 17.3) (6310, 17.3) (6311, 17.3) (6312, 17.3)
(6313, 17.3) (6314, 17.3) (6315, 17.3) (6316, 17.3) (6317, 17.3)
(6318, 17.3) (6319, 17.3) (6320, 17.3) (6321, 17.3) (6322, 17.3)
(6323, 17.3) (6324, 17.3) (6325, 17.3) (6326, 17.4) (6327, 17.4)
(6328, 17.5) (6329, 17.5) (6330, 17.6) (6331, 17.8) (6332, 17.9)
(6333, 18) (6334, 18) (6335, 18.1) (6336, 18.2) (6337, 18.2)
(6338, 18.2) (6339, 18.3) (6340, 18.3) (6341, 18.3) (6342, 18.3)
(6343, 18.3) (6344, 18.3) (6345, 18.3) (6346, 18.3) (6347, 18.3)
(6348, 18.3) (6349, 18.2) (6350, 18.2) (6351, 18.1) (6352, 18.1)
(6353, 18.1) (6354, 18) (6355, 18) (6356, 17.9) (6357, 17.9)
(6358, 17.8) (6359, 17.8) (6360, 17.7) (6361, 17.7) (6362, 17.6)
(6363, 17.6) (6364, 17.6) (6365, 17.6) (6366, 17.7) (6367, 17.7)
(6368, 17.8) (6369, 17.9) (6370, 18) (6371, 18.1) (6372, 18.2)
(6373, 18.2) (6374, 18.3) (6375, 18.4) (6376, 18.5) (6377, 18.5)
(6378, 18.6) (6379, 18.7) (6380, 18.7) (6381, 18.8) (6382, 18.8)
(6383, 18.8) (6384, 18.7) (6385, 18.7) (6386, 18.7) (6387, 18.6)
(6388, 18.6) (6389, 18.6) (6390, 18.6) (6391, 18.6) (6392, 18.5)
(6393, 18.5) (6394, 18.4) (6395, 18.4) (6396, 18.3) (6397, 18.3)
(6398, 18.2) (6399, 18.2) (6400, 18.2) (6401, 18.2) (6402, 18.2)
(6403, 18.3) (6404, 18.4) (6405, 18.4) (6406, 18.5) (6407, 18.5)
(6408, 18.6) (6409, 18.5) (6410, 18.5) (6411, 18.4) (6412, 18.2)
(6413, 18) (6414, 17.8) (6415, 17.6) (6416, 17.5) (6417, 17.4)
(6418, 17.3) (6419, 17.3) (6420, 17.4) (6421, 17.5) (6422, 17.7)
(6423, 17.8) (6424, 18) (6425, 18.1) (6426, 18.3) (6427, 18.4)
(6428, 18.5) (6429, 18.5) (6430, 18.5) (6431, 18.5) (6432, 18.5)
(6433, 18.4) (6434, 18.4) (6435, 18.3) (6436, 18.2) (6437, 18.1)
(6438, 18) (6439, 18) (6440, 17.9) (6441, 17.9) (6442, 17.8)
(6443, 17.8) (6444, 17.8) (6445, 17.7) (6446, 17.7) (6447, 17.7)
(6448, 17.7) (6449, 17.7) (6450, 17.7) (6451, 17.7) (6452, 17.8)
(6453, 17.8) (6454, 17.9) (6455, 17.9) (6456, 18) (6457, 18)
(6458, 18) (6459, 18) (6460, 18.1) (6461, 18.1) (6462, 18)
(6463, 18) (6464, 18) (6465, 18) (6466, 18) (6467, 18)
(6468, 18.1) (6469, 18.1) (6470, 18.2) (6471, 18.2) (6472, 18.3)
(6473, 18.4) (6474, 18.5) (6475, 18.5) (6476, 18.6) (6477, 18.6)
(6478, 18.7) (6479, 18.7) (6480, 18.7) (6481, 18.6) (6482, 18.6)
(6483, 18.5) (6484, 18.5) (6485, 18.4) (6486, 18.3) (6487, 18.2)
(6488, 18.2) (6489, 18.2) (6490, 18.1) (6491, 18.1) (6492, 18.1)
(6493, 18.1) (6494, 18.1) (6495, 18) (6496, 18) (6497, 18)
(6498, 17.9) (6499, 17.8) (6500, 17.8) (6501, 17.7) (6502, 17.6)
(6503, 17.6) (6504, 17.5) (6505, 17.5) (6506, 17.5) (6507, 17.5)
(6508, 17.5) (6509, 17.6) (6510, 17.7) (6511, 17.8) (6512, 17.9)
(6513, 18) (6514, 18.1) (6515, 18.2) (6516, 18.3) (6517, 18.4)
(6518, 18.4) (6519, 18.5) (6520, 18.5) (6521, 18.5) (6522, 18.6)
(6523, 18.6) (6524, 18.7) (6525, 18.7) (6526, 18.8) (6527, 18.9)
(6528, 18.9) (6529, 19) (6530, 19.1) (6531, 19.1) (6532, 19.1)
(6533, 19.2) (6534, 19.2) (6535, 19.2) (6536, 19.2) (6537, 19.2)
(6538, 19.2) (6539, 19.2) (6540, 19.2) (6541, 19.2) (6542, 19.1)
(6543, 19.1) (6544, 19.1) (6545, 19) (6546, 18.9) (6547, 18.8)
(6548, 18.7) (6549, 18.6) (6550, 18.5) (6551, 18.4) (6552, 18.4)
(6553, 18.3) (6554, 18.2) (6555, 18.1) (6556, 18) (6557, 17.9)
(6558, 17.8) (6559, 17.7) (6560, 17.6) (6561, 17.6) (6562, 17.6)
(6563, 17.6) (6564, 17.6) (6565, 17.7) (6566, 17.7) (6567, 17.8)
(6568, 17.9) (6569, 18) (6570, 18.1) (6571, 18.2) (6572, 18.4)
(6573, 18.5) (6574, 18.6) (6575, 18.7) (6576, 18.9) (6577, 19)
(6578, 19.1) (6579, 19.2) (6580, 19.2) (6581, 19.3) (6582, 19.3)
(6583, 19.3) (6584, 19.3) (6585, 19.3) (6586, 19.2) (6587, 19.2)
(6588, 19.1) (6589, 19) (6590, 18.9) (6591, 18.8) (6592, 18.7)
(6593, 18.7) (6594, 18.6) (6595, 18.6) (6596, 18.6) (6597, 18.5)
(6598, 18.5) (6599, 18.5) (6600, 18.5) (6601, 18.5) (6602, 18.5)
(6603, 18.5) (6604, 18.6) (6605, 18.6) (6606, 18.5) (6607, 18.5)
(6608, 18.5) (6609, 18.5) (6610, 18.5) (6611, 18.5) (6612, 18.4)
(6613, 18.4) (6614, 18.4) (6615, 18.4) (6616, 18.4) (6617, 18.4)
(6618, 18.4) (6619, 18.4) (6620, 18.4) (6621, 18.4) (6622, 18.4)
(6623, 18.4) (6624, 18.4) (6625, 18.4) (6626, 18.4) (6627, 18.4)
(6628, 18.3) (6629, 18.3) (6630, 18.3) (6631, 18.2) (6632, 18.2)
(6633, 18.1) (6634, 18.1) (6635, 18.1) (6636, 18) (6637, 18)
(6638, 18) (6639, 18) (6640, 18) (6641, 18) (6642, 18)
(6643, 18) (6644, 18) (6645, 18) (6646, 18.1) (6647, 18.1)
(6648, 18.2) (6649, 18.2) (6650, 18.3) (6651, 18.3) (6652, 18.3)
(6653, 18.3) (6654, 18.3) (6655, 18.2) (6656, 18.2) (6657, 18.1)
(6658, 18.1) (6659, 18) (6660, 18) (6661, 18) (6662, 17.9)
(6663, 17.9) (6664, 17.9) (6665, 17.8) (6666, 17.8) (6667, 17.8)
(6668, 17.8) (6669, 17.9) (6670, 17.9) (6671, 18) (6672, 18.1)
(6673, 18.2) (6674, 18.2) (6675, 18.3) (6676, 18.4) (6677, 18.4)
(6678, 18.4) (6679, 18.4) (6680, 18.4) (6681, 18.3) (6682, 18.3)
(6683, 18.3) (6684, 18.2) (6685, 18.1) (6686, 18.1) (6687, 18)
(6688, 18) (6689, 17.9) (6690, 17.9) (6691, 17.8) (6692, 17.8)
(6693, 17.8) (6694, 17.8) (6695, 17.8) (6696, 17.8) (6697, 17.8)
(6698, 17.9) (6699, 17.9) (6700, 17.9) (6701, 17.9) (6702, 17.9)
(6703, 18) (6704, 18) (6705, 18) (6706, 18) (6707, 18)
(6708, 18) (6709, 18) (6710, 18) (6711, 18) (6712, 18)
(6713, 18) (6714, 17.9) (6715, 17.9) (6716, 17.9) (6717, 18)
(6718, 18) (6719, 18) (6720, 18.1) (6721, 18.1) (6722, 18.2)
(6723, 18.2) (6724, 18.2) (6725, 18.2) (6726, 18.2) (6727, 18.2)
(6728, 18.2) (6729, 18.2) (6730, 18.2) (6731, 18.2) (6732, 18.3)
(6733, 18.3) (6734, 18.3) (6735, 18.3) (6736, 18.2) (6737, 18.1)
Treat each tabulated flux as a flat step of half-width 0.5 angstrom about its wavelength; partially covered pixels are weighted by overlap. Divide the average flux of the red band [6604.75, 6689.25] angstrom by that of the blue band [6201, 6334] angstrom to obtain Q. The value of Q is 1.06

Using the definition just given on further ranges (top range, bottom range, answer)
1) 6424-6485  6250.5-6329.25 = 1.05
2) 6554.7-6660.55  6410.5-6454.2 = 1.02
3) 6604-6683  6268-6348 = 1.04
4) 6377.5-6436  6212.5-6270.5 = 1.08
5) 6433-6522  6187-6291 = 1.05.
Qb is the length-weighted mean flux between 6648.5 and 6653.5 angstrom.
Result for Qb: 18.3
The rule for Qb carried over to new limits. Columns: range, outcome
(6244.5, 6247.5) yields 16.6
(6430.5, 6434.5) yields 18.4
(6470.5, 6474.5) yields 18.4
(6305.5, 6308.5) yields 17.3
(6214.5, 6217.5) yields 17.1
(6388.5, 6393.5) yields 18.6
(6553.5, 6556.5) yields 18.1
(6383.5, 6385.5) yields 18.7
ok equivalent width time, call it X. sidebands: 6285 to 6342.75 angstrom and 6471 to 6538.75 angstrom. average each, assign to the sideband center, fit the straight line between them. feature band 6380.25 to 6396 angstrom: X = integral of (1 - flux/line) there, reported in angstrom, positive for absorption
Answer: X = -0.7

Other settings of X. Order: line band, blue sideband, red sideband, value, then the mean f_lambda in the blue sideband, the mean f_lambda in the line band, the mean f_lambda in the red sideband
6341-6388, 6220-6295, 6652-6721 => -2.3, 17.1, 18.2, 18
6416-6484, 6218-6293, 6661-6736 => -2.2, 17.1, 18.1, 18.1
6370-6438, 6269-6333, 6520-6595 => -1.4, 17.4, 18.3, 18.7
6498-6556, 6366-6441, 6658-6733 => -1.0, 18.2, 18.5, 18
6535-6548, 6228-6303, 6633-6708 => -1.0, 17.1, 19.1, 18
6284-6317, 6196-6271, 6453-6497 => 0.2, 17.1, 17.3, 18.2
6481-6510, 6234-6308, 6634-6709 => -0.5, 17.1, 18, 18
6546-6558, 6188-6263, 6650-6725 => -0.4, 17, 18.4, 18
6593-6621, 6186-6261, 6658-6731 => -1.0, 17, 18.5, 18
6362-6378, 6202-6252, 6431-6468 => -0.3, 17.1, 18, 18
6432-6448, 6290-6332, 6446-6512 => -0.1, 17.3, 18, 18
